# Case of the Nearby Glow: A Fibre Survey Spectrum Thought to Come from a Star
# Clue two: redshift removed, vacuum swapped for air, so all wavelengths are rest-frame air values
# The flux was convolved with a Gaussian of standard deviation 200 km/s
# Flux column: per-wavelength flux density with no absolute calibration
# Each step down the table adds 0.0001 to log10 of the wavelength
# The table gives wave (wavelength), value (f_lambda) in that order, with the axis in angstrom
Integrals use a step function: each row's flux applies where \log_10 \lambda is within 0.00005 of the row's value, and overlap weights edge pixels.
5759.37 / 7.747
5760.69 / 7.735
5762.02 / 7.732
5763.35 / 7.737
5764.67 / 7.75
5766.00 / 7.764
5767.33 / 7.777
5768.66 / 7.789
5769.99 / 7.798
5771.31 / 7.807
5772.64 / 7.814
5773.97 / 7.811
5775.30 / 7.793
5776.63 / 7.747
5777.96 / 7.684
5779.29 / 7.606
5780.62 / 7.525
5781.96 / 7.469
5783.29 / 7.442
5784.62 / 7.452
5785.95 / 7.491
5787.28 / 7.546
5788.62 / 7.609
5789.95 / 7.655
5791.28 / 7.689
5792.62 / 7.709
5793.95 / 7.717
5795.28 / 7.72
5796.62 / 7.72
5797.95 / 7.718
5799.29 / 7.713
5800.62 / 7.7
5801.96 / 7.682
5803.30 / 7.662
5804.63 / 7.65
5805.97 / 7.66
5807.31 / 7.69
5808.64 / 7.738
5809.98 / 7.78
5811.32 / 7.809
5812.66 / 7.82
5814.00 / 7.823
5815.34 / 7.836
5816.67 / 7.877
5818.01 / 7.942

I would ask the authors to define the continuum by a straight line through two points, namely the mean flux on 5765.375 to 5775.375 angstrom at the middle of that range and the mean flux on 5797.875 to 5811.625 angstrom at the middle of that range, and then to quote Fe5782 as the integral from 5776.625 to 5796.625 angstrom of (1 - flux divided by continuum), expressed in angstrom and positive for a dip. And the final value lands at 0.4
